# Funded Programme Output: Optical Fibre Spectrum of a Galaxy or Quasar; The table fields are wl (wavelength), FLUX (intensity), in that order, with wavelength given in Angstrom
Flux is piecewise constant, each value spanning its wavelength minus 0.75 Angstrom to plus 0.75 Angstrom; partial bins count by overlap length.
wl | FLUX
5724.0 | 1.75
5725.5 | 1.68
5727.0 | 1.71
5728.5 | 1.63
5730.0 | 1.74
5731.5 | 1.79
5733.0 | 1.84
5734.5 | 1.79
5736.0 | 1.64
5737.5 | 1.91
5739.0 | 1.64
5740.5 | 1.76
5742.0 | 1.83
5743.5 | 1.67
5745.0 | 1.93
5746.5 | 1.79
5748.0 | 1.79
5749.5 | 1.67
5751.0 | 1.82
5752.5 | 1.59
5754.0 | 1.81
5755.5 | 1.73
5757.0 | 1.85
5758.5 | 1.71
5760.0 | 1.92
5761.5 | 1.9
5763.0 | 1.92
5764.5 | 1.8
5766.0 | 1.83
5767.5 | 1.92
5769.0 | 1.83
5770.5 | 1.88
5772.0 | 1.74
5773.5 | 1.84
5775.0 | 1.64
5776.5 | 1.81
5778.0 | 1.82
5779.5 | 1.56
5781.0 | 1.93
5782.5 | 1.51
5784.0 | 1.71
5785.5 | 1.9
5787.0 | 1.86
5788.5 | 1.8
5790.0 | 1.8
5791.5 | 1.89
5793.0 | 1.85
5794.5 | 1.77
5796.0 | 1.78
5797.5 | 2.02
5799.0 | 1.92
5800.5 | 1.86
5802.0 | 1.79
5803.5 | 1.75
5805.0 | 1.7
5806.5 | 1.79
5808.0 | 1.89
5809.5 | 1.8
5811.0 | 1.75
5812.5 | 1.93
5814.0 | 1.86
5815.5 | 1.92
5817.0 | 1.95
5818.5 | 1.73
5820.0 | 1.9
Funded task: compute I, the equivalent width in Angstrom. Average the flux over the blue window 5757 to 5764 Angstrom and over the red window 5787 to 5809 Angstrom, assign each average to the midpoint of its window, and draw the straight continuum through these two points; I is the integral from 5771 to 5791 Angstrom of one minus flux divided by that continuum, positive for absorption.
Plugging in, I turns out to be 0.8 Angstrom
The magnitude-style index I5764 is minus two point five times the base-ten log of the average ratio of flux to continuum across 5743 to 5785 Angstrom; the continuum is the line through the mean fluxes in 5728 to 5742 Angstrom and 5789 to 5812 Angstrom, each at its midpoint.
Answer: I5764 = 0.00 mag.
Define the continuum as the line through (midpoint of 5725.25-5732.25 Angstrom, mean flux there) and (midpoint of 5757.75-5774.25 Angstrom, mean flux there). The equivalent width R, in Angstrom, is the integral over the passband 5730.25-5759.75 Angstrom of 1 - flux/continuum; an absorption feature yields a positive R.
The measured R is 0.0 Angstrom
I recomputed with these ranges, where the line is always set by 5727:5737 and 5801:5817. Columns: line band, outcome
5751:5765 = -0.3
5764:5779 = -0.2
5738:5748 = -0.1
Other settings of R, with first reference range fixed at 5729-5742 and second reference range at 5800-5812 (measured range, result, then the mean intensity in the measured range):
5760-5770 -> -0.5 Angstrom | 1.87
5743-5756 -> 0.1 Angstrom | 1.76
